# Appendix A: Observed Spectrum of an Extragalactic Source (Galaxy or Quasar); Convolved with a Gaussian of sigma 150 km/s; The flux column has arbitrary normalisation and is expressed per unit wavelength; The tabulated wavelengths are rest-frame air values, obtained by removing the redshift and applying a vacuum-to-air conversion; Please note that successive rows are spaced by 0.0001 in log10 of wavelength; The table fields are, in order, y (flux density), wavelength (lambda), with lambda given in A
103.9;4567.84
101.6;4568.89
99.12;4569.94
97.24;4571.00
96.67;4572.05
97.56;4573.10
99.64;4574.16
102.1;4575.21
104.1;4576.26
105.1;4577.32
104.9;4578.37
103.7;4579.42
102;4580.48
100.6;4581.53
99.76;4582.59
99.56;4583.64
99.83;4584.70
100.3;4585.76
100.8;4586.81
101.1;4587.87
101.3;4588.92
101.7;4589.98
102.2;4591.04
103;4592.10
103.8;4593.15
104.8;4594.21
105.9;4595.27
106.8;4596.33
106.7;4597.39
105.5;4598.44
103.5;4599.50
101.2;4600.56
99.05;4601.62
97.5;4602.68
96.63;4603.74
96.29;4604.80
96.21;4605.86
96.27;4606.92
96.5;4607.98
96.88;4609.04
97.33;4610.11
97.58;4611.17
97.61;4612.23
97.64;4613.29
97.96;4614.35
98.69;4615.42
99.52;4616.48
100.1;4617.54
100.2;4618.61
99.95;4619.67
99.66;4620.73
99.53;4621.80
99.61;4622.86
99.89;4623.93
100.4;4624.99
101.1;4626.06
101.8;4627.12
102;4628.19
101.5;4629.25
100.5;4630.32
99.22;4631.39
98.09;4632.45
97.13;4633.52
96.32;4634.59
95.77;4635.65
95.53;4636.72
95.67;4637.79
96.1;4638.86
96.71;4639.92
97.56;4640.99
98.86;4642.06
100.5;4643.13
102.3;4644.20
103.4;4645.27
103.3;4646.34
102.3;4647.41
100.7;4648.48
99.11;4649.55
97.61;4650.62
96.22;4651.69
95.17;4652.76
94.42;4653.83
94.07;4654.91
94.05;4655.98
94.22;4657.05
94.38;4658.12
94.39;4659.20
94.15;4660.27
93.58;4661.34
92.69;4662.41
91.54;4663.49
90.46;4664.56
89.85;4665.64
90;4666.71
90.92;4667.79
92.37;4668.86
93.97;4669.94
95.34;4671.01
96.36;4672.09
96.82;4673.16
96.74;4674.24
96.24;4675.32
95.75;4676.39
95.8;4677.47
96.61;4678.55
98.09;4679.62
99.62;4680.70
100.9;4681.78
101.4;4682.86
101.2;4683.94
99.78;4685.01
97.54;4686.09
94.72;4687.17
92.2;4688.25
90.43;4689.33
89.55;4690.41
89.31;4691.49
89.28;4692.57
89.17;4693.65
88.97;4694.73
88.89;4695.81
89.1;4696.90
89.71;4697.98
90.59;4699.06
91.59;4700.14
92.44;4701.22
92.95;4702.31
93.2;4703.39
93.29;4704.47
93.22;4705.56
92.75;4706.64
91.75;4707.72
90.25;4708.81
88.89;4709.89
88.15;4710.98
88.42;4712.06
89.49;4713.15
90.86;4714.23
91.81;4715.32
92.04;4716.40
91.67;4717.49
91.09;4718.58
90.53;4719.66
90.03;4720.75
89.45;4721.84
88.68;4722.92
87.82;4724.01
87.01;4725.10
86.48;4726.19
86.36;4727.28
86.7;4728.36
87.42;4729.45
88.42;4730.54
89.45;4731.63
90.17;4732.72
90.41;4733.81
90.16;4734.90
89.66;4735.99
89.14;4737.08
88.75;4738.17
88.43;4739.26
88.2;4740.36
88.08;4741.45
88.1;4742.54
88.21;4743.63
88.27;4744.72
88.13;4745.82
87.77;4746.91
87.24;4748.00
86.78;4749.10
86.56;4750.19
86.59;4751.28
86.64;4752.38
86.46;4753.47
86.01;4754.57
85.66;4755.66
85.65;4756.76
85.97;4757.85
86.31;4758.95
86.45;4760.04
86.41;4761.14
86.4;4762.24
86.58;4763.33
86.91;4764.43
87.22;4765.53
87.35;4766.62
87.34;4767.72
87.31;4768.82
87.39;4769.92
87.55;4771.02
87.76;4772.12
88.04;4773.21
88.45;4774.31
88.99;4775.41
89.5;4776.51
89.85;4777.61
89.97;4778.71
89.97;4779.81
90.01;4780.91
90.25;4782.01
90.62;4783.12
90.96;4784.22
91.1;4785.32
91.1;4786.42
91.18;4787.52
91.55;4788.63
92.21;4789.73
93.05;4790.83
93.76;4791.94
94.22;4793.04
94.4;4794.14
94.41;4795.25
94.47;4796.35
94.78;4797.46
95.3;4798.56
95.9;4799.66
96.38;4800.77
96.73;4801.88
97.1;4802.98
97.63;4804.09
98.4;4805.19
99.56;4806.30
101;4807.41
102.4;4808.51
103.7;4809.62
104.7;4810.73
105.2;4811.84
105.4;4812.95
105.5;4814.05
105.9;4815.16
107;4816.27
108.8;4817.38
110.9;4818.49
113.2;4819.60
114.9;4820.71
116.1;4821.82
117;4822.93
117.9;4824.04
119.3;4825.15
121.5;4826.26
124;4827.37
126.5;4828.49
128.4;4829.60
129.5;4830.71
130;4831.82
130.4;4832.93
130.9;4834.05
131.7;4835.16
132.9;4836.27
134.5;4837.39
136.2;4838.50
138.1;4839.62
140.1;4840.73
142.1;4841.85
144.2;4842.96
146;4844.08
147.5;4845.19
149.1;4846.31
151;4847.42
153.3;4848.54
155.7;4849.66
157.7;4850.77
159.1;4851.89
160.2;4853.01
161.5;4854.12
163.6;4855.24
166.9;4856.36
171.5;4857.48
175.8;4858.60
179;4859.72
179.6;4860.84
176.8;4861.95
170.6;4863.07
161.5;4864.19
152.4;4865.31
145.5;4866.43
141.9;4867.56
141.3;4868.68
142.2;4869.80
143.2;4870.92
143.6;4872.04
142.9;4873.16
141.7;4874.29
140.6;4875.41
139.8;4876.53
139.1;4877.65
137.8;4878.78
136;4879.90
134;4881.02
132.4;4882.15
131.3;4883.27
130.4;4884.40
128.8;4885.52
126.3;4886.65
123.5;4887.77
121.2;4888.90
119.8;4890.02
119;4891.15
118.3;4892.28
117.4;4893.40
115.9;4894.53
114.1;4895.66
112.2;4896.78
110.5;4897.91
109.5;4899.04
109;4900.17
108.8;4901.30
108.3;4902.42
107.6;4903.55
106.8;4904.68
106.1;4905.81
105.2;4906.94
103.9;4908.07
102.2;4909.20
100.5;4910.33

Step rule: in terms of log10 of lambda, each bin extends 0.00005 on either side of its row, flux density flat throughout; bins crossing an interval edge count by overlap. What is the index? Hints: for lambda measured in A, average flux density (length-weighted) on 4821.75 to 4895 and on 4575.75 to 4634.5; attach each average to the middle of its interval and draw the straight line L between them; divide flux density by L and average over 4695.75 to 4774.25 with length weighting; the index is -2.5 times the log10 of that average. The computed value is 0.34 mag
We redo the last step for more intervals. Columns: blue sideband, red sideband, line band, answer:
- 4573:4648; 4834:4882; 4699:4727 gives 0.31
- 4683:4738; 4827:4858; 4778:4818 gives 0.29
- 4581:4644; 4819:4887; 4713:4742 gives 0.32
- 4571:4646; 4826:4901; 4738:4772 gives 0.37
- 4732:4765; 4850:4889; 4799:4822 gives 0.15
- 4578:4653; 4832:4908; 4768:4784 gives 0.36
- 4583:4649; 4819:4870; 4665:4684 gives 0.16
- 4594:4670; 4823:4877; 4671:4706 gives 0.17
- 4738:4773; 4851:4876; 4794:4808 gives 0.20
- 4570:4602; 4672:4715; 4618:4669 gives 0.00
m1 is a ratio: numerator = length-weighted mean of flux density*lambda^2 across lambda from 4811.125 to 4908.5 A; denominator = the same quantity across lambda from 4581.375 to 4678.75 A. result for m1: 1.49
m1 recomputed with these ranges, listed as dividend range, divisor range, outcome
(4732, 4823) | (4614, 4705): 1.02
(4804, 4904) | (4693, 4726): 1.55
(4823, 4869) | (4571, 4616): 1.62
